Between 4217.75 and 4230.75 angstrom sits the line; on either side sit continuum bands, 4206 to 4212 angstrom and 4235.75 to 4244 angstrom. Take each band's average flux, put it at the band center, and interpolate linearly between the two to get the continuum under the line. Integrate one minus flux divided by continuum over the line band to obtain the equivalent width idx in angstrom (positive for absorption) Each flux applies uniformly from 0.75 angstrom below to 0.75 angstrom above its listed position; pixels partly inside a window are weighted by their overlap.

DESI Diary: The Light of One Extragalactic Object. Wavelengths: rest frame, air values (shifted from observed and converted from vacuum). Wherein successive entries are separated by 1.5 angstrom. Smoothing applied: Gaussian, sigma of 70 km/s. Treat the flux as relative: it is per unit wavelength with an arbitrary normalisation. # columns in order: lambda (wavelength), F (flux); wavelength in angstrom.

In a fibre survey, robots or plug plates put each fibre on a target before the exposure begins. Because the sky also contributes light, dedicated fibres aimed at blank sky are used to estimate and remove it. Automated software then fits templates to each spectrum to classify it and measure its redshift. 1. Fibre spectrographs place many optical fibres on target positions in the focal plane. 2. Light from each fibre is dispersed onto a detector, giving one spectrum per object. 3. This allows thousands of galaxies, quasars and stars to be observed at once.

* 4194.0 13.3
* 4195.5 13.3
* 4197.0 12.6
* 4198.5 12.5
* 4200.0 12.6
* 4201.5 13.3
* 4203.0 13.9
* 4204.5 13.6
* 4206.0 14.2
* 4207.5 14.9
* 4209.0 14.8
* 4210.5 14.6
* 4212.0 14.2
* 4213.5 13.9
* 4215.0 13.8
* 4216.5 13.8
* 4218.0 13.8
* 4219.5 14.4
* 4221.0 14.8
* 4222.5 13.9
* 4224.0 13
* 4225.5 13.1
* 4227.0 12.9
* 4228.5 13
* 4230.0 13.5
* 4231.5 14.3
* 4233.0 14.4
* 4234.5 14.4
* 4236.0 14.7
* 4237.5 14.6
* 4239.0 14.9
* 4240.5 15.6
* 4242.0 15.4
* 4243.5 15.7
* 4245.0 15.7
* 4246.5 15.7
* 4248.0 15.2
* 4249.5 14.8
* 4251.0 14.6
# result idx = 1.1 angstrom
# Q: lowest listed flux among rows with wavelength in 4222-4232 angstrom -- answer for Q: 12.9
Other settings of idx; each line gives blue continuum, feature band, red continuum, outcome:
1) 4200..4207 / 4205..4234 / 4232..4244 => 0.6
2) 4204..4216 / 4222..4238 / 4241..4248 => 1.3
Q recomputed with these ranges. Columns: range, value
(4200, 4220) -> 12.6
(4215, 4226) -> 13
